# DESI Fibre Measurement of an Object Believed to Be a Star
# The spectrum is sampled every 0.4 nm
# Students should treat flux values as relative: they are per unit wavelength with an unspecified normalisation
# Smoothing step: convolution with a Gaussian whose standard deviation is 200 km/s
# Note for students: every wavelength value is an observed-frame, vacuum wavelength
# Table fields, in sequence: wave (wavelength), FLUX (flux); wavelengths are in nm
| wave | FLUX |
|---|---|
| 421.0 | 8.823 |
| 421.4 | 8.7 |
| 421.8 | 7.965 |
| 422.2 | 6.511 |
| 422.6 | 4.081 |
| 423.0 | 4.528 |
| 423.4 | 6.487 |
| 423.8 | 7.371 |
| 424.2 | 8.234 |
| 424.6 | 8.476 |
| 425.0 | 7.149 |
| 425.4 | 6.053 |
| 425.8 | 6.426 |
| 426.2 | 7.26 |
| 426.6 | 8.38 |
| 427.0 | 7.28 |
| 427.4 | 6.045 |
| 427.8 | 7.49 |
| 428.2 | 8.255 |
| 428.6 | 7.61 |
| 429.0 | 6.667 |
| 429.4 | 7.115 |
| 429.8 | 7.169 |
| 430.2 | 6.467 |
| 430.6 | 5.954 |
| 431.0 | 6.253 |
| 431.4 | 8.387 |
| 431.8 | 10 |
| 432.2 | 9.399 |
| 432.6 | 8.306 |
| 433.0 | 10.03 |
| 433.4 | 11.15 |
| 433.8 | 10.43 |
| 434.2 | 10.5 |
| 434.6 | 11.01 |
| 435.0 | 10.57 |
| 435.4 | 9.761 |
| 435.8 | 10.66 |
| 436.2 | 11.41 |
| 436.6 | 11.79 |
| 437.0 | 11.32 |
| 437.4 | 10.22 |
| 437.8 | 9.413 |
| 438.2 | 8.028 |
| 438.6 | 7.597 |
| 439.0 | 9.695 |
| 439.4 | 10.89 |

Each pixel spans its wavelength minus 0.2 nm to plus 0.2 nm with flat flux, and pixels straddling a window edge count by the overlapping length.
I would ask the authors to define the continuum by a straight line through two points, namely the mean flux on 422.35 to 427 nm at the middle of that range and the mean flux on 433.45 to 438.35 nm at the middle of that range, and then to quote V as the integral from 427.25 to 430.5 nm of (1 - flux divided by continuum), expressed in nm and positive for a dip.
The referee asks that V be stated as 0.425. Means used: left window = 6.79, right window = 10.5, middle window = 7.08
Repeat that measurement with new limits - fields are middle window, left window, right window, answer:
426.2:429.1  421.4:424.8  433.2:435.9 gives 0.313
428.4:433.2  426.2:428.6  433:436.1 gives 0.642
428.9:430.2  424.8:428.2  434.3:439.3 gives 0.173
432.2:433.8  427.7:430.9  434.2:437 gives -0.093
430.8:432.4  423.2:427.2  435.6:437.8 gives 0.143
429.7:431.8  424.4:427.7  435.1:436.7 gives 0.422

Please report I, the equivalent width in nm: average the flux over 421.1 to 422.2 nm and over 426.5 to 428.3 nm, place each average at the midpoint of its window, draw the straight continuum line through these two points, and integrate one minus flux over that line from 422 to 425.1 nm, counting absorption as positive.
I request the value 0.49 nm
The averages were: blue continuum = 8.05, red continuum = 7.4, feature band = 6.59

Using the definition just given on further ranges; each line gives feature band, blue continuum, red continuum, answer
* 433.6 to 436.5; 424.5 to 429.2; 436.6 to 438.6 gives -0.482 nm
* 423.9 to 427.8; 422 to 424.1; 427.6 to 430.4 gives -0.447 nm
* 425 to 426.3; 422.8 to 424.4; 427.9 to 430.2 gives 0.053 nm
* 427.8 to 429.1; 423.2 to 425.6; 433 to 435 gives 0.170 nm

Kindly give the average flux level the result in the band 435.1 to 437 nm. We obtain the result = 10.9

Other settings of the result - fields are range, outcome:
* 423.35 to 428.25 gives 7.3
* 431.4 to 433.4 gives 9.5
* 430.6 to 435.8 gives 9.55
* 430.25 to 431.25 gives 6.27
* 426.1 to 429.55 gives 7.35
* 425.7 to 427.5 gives 7.17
